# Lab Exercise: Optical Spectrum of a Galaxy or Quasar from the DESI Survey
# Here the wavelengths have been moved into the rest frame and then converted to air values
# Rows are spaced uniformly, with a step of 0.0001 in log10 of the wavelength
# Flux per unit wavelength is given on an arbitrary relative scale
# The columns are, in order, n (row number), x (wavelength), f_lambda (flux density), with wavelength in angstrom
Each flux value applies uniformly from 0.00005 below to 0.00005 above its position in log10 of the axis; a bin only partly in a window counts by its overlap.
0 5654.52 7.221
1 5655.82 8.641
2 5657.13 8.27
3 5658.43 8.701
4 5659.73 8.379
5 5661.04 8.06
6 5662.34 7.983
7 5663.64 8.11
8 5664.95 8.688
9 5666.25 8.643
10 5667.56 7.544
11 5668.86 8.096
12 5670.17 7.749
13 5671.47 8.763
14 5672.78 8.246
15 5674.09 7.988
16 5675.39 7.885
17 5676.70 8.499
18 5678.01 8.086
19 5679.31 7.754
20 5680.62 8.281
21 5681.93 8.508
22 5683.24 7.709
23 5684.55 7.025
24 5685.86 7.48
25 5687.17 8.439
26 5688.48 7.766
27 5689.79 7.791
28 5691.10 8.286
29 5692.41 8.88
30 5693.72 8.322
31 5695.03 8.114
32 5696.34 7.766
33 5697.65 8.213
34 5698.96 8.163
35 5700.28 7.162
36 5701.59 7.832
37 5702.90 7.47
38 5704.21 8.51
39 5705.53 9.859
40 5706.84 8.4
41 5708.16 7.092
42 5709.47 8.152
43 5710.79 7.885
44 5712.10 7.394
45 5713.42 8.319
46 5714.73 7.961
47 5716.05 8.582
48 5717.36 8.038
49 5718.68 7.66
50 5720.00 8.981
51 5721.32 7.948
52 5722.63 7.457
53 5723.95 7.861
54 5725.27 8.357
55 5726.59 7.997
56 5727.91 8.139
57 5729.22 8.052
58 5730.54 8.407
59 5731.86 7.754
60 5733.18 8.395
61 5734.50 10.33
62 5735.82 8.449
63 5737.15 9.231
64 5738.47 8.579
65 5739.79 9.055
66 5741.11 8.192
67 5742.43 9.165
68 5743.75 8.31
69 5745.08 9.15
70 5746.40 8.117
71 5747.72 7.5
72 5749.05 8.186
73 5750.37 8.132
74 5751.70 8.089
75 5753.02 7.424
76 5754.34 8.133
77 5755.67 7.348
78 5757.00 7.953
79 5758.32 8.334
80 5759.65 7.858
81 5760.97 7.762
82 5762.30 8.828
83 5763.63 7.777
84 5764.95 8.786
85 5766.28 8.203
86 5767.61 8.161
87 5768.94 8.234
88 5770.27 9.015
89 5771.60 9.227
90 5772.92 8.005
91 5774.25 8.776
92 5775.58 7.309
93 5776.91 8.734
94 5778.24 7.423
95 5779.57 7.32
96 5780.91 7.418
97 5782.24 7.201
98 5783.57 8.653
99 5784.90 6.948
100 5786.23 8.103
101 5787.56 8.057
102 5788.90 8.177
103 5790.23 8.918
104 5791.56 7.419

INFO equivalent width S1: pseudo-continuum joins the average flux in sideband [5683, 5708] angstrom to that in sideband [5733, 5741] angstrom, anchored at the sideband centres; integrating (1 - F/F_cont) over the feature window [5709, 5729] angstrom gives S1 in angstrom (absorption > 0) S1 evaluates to 1.23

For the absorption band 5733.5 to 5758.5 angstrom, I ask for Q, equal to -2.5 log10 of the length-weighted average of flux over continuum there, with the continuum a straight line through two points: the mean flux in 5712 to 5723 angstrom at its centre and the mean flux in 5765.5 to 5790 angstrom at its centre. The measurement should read -0.04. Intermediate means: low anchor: 8.09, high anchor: 8.07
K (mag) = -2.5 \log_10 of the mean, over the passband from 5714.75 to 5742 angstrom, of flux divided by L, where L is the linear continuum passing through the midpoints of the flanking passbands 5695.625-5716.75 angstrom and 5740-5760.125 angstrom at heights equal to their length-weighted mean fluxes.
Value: -0.04 mag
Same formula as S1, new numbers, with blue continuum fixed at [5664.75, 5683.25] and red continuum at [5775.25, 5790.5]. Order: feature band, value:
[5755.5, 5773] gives -0.9 angstrom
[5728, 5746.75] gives -1.6 angstrom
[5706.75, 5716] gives 0.2 angstrom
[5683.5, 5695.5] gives 0.2 angstrom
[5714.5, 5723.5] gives -0.1 angstrom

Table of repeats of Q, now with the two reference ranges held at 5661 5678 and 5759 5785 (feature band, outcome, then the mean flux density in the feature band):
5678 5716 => 0.017 mag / 8.03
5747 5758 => 0.035 mag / 7.86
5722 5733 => 0.015 mag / 8.02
